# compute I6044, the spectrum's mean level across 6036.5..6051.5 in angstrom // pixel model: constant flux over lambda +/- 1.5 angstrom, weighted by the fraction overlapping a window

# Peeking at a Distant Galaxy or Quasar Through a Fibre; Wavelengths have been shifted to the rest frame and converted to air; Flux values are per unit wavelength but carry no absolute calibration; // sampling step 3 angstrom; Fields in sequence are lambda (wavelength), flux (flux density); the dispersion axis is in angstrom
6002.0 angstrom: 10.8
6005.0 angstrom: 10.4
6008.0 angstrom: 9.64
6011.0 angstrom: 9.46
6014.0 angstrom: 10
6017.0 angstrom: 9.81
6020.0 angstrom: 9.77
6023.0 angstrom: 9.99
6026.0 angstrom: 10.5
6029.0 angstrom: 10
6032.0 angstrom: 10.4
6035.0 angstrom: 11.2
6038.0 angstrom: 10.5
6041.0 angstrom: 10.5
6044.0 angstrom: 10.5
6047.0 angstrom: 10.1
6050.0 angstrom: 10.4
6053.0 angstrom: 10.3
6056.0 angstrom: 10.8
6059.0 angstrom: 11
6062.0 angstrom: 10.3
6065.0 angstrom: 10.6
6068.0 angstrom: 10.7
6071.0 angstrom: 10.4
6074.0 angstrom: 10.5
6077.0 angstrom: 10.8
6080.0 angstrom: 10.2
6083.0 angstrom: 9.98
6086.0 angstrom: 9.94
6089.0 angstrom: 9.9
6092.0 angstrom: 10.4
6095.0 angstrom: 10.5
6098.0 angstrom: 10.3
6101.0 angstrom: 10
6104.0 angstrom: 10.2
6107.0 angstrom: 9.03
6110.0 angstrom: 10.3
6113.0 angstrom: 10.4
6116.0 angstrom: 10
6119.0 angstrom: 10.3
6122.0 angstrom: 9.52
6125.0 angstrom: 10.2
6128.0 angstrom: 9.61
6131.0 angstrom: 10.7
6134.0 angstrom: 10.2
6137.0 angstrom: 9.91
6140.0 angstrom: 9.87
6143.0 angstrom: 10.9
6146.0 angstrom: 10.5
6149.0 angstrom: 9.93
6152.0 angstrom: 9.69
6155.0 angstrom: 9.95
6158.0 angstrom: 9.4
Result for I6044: 10.4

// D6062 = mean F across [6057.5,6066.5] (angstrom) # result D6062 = 10.6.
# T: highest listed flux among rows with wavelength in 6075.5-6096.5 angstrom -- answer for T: 10.8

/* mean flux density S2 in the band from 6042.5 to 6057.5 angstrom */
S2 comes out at 10.4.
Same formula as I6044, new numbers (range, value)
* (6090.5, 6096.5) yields 10.5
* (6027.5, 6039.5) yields 10.5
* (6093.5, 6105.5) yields 10.2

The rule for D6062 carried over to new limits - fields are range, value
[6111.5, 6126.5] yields 10.1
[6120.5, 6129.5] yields 9.78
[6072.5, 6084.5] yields 10.4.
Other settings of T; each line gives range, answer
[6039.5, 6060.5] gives 11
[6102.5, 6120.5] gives 10.4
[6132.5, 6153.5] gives 10.9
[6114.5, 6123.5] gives 10.3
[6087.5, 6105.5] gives 10.5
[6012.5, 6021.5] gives 10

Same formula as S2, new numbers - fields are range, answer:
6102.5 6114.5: 9.98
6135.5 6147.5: 10.3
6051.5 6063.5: 10.6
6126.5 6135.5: 10.2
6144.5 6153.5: 10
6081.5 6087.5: 9.96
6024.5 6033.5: 10.3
